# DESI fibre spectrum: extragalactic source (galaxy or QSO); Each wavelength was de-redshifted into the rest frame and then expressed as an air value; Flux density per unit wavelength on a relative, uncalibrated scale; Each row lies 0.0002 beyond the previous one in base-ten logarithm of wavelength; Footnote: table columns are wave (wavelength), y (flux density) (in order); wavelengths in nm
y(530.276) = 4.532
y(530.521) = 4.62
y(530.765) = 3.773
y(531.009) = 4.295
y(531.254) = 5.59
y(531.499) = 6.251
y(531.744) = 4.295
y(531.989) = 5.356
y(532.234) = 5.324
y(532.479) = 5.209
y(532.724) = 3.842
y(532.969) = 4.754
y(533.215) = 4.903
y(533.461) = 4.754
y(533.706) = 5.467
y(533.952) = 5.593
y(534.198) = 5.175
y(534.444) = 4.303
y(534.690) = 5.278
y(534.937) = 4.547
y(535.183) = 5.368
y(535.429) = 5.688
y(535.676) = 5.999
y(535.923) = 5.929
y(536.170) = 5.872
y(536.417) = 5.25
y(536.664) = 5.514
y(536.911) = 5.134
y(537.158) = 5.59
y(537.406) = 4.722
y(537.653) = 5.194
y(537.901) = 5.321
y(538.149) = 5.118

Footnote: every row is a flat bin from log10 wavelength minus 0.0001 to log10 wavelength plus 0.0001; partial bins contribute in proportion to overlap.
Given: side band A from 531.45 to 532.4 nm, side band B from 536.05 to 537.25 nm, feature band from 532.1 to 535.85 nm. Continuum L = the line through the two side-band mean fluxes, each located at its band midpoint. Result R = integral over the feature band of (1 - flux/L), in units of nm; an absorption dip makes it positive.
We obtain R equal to 0.17 nm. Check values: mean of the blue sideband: 5.23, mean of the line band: 5.09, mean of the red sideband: 5.47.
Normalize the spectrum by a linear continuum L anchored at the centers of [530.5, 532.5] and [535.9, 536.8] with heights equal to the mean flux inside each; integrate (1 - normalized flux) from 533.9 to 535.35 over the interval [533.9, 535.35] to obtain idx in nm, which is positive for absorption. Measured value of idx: 0.092 nm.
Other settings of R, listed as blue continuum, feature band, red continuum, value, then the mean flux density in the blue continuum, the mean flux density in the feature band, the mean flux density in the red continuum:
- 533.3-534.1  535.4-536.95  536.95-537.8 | -0.14 nm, 5.25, 5.65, 5.17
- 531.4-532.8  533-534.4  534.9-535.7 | 0.04 nm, 5.07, 5.1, 5.42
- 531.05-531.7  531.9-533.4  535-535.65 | 0.17 nm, 5.51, 4.88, 5.51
